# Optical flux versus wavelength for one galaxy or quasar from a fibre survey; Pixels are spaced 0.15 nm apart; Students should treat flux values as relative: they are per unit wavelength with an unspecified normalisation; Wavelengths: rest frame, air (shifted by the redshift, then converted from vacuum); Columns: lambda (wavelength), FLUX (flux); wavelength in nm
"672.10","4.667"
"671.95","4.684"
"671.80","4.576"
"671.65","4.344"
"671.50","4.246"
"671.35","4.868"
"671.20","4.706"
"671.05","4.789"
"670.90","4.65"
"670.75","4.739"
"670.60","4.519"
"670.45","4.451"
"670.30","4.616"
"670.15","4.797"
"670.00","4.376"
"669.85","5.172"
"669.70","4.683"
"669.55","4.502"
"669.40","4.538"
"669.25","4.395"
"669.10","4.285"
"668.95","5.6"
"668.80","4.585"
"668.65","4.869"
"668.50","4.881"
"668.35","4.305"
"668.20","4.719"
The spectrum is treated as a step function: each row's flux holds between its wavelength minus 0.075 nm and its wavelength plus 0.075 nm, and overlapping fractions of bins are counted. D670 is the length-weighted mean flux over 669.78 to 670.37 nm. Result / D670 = 4.74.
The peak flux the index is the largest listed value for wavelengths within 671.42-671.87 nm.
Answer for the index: 4.576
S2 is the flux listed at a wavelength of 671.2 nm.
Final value 4.706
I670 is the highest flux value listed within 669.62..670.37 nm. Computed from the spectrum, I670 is 5.172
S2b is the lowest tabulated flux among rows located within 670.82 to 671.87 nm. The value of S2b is 4.246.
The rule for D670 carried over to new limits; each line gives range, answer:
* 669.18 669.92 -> 4.66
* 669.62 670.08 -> 4.74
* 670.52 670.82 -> 4.62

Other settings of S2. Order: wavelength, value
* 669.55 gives 4.502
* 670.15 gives 4.797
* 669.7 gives 4.683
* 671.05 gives 4.789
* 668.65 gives 4.869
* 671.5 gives 4.246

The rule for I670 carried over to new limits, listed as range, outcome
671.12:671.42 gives 4.868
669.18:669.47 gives 4.538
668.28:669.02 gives 5.6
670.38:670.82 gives 4.739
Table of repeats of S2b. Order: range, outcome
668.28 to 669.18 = 4.285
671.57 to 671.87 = 4.344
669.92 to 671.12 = 4.376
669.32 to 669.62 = 4.502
